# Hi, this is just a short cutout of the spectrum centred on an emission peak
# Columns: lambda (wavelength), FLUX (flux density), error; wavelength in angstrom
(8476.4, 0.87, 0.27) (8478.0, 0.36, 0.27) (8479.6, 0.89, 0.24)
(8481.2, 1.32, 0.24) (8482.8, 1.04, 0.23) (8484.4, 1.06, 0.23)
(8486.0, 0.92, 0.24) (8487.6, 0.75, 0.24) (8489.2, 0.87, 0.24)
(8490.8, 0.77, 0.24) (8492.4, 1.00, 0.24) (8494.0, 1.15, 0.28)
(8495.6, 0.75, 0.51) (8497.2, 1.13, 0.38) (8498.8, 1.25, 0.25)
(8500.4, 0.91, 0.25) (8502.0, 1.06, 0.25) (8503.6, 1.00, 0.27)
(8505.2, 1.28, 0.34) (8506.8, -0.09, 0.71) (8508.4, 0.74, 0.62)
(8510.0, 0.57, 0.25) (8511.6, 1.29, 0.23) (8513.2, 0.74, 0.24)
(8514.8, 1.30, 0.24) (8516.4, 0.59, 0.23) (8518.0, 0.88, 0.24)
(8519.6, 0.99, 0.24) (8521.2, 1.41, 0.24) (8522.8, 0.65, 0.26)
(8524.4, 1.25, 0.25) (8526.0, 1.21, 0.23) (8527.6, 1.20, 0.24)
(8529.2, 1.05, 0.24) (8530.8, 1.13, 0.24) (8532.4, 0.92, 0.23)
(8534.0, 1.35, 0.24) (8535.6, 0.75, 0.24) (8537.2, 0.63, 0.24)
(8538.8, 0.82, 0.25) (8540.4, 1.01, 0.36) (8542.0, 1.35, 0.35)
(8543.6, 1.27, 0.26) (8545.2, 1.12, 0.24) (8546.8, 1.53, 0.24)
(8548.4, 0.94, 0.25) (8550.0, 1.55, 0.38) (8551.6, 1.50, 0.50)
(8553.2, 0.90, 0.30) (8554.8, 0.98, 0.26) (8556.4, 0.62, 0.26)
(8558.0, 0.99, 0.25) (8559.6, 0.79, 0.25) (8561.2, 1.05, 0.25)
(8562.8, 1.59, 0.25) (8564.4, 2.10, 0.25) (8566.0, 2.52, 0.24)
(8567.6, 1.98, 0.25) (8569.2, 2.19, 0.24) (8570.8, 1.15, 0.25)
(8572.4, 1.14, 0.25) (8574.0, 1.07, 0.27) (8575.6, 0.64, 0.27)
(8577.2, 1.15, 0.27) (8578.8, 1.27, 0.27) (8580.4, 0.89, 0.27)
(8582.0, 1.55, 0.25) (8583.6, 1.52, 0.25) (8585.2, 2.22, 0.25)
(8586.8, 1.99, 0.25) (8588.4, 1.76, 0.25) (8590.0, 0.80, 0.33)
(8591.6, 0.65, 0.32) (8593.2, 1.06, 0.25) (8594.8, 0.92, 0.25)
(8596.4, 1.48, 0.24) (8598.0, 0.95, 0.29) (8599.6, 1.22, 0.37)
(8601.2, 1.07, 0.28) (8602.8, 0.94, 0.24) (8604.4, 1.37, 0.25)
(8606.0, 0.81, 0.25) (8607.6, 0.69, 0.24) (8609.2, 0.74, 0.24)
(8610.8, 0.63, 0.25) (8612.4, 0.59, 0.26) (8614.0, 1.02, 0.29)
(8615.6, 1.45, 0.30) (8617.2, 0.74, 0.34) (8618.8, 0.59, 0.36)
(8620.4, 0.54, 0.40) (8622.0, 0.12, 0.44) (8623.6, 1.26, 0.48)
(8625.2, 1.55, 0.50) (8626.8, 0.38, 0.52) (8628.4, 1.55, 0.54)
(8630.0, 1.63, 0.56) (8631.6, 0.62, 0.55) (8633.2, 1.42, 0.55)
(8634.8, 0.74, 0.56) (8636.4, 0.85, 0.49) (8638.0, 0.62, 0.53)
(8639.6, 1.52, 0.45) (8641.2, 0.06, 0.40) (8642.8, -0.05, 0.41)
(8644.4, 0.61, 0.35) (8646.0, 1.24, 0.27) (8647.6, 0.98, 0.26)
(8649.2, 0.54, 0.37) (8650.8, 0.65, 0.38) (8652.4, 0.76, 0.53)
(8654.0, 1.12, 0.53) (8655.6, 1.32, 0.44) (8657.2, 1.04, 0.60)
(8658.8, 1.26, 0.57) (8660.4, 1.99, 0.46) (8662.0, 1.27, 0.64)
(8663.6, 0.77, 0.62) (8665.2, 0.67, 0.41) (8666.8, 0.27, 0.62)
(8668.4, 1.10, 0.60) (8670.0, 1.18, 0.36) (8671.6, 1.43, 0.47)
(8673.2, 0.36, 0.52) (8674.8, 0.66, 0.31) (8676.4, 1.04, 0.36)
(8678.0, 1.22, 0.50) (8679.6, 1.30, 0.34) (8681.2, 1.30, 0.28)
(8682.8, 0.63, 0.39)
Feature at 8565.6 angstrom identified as [S II]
